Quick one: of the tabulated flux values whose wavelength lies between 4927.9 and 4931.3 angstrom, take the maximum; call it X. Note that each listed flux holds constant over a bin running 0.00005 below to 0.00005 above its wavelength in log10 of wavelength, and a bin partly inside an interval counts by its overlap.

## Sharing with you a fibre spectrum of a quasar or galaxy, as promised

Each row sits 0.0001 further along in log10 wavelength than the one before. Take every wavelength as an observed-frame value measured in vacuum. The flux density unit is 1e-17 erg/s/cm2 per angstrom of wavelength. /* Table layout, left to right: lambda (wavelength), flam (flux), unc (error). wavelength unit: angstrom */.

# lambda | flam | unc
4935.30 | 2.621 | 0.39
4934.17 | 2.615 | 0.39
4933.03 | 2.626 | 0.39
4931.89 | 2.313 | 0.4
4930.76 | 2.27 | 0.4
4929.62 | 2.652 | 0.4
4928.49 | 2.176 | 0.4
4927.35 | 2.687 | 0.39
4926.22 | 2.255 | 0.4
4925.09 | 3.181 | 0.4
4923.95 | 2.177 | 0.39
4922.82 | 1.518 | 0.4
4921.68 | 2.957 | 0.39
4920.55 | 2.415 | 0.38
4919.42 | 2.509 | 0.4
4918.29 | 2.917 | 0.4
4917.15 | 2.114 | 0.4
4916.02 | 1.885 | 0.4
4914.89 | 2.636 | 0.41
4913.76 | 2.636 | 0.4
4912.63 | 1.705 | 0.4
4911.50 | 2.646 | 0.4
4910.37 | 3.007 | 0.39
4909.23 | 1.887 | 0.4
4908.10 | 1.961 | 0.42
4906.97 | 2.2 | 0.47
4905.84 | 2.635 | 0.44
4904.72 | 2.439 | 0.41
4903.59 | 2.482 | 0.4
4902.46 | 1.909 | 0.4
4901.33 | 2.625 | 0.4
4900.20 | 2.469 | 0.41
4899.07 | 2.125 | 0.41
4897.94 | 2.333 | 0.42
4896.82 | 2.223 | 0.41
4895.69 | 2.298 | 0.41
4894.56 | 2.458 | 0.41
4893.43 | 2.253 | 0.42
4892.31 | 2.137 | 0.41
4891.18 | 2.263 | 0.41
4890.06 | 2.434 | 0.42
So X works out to 2.652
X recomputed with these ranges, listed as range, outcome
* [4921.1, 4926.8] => 3.181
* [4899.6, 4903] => 2.625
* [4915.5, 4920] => 2.917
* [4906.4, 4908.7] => 2.2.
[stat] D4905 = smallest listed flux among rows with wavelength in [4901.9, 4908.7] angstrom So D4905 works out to 1.909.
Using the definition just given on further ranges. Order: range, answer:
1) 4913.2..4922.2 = 1.885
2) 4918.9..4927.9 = 1.518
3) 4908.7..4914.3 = 1.705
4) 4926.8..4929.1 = 2.176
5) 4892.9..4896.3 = 2.253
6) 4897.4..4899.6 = 2.125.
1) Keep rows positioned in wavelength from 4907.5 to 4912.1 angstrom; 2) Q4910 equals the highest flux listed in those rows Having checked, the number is 3.007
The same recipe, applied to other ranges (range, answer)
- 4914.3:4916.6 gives 2.636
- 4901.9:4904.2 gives 2.482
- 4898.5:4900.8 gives 2.469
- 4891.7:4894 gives 2.253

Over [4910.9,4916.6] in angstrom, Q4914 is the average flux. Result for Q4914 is 2.31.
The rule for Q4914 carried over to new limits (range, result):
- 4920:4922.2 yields 2.69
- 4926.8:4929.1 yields 2.43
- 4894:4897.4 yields 2.33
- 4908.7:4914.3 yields 2.38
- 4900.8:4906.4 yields 2.42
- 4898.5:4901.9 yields 2.4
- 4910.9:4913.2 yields 2.19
